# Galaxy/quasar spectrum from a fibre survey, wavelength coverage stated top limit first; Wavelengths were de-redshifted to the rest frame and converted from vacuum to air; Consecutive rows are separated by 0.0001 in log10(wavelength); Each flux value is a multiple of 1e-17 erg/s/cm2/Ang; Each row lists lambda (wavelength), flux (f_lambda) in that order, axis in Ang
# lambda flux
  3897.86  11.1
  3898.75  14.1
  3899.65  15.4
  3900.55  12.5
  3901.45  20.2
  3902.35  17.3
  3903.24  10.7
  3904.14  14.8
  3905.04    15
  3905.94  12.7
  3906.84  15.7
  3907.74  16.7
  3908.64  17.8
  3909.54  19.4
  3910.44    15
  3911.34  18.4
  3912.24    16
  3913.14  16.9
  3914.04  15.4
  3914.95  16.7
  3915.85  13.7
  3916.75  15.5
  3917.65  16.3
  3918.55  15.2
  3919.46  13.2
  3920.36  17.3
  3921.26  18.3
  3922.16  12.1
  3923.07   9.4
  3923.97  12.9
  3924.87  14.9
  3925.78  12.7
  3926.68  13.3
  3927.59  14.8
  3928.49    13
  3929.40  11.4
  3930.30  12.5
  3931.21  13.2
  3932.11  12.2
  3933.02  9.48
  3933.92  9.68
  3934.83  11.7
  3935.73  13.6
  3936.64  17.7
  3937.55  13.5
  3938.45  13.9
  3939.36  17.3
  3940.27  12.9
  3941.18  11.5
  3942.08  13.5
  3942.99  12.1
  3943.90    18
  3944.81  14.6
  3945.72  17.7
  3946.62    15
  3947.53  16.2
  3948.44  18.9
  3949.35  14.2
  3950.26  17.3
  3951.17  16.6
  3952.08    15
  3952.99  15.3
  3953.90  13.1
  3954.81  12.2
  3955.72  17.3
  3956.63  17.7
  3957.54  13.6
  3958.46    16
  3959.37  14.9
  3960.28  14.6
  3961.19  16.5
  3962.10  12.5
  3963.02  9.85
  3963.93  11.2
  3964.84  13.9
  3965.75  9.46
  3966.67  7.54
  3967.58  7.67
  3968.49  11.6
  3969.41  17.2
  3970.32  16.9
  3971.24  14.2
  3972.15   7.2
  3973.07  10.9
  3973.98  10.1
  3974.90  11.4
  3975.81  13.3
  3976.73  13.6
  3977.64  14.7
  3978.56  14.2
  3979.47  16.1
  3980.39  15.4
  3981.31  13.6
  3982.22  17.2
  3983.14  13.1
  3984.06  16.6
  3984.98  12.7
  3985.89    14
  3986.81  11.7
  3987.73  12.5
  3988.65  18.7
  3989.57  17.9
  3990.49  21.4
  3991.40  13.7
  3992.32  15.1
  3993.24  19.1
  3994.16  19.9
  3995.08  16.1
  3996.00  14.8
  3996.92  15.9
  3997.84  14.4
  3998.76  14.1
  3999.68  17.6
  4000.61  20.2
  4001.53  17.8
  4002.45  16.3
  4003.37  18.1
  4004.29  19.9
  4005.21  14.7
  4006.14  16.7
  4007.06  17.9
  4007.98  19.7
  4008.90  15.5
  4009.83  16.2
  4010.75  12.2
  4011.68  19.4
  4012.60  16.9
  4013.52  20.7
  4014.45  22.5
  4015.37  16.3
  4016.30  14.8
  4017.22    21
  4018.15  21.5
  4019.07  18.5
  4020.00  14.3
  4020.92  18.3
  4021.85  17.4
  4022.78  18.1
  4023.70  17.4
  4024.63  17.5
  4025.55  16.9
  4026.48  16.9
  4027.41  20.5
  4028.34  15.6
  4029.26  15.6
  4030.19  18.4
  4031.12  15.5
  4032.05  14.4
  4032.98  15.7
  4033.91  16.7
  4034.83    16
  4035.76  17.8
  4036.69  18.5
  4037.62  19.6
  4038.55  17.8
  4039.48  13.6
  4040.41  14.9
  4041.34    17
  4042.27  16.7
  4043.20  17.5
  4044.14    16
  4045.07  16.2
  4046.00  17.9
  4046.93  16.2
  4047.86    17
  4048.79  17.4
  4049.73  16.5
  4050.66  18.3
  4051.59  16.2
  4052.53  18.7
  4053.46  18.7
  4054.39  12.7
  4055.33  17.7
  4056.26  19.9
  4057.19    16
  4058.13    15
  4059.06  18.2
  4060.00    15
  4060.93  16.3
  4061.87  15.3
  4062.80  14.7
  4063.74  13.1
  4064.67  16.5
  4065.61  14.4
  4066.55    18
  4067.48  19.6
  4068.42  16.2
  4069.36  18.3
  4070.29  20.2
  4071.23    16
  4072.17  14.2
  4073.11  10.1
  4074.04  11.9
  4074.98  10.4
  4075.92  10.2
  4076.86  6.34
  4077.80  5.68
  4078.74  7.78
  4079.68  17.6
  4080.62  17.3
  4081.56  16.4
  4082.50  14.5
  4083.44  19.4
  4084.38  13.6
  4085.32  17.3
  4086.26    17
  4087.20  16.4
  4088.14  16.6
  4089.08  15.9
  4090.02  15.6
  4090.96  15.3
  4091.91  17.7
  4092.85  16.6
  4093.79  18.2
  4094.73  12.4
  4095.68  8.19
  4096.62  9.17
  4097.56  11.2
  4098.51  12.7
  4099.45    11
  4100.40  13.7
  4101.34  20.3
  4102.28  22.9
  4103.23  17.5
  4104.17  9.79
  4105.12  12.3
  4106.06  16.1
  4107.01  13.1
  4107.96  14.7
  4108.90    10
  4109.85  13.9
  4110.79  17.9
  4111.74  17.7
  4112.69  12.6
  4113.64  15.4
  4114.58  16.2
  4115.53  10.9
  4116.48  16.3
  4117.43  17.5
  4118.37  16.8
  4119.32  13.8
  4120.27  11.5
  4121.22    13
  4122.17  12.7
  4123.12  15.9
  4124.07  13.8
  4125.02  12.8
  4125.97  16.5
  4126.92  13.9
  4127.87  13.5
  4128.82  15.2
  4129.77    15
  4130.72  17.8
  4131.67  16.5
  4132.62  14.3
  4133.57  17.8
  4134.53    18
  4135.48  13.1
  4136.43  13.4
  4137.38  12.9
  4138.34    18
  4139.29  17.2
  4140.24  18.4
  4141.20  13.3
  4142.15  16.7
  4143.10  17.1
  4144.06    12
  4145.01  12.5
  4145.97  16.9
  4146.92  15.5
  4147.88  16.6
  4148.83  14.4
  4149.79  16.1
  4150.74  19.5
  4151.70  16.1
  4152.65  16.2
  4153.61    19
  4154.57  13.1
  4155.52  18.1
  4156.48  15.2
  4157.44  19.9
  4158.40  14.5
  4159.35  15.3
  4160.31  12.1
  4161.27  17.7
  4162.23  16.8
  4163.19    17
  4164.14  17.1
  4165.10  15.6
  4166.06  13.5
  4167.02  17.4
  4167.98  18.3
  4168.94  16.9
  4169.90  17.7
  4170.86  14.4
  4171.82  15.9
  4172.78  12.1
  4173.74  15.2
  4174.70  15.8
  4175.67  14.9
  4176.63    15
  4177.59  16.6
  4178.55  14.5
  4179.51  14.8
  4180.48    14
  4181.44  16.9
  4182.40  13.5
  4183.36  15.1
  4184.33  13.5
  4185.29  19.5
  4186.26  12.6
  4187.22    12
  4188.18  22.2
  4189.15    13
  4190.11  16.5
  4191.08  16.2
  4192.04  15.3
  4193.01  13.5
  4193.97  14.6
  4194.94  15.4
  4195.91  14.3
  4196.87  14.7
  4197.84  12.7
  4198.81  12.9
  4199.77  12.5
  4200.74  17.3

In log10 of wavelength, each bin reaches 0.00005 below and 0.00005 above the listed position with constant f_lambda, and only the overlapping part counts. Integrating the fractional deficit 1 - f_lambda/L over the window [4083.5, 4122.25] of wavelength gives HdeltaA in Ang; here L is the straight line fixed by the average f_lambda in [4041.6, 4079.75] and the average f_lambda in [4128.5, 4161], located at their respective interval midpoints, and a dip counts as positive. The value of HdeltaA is 2.1 Ang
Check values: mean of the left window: 15.4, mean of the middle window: 14.7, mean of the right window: 15.8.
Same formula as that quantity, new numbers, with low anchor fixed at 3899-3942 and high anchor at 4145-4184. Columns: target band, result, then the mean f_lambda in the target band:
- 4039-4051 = -1.10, 16.5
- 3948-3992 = 1.97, 14.1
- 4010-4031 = -3.76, 17.7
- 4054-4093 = 0.39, 15.2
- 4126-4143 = 0.01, 15.7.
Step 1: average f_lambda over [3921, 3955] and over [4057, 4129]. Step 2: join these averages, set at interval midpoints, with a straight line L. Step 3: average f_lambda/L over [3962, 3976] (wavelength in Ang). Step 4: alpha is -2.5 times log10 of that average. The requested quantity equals 0.22 mag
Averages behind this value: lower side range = 14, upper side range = 14.6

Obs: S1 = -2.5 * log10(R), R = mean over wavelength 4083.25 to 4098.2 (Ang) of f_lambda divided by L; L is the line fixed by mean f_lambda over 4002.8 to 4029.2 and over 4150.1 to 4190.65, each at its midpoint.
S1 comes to 0.13 mag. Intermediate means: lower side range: 17.7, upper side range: 15.8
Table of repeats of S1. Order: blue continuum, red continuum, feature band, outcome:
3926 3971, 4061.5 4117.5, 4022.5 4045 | -0.176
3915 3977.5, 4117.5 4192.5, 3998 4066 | -0.175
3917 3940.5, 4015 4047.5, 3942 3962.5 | -0.074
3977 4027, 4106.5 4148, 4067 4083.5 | 0.134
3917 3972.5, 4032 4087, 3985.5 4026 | -0.155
